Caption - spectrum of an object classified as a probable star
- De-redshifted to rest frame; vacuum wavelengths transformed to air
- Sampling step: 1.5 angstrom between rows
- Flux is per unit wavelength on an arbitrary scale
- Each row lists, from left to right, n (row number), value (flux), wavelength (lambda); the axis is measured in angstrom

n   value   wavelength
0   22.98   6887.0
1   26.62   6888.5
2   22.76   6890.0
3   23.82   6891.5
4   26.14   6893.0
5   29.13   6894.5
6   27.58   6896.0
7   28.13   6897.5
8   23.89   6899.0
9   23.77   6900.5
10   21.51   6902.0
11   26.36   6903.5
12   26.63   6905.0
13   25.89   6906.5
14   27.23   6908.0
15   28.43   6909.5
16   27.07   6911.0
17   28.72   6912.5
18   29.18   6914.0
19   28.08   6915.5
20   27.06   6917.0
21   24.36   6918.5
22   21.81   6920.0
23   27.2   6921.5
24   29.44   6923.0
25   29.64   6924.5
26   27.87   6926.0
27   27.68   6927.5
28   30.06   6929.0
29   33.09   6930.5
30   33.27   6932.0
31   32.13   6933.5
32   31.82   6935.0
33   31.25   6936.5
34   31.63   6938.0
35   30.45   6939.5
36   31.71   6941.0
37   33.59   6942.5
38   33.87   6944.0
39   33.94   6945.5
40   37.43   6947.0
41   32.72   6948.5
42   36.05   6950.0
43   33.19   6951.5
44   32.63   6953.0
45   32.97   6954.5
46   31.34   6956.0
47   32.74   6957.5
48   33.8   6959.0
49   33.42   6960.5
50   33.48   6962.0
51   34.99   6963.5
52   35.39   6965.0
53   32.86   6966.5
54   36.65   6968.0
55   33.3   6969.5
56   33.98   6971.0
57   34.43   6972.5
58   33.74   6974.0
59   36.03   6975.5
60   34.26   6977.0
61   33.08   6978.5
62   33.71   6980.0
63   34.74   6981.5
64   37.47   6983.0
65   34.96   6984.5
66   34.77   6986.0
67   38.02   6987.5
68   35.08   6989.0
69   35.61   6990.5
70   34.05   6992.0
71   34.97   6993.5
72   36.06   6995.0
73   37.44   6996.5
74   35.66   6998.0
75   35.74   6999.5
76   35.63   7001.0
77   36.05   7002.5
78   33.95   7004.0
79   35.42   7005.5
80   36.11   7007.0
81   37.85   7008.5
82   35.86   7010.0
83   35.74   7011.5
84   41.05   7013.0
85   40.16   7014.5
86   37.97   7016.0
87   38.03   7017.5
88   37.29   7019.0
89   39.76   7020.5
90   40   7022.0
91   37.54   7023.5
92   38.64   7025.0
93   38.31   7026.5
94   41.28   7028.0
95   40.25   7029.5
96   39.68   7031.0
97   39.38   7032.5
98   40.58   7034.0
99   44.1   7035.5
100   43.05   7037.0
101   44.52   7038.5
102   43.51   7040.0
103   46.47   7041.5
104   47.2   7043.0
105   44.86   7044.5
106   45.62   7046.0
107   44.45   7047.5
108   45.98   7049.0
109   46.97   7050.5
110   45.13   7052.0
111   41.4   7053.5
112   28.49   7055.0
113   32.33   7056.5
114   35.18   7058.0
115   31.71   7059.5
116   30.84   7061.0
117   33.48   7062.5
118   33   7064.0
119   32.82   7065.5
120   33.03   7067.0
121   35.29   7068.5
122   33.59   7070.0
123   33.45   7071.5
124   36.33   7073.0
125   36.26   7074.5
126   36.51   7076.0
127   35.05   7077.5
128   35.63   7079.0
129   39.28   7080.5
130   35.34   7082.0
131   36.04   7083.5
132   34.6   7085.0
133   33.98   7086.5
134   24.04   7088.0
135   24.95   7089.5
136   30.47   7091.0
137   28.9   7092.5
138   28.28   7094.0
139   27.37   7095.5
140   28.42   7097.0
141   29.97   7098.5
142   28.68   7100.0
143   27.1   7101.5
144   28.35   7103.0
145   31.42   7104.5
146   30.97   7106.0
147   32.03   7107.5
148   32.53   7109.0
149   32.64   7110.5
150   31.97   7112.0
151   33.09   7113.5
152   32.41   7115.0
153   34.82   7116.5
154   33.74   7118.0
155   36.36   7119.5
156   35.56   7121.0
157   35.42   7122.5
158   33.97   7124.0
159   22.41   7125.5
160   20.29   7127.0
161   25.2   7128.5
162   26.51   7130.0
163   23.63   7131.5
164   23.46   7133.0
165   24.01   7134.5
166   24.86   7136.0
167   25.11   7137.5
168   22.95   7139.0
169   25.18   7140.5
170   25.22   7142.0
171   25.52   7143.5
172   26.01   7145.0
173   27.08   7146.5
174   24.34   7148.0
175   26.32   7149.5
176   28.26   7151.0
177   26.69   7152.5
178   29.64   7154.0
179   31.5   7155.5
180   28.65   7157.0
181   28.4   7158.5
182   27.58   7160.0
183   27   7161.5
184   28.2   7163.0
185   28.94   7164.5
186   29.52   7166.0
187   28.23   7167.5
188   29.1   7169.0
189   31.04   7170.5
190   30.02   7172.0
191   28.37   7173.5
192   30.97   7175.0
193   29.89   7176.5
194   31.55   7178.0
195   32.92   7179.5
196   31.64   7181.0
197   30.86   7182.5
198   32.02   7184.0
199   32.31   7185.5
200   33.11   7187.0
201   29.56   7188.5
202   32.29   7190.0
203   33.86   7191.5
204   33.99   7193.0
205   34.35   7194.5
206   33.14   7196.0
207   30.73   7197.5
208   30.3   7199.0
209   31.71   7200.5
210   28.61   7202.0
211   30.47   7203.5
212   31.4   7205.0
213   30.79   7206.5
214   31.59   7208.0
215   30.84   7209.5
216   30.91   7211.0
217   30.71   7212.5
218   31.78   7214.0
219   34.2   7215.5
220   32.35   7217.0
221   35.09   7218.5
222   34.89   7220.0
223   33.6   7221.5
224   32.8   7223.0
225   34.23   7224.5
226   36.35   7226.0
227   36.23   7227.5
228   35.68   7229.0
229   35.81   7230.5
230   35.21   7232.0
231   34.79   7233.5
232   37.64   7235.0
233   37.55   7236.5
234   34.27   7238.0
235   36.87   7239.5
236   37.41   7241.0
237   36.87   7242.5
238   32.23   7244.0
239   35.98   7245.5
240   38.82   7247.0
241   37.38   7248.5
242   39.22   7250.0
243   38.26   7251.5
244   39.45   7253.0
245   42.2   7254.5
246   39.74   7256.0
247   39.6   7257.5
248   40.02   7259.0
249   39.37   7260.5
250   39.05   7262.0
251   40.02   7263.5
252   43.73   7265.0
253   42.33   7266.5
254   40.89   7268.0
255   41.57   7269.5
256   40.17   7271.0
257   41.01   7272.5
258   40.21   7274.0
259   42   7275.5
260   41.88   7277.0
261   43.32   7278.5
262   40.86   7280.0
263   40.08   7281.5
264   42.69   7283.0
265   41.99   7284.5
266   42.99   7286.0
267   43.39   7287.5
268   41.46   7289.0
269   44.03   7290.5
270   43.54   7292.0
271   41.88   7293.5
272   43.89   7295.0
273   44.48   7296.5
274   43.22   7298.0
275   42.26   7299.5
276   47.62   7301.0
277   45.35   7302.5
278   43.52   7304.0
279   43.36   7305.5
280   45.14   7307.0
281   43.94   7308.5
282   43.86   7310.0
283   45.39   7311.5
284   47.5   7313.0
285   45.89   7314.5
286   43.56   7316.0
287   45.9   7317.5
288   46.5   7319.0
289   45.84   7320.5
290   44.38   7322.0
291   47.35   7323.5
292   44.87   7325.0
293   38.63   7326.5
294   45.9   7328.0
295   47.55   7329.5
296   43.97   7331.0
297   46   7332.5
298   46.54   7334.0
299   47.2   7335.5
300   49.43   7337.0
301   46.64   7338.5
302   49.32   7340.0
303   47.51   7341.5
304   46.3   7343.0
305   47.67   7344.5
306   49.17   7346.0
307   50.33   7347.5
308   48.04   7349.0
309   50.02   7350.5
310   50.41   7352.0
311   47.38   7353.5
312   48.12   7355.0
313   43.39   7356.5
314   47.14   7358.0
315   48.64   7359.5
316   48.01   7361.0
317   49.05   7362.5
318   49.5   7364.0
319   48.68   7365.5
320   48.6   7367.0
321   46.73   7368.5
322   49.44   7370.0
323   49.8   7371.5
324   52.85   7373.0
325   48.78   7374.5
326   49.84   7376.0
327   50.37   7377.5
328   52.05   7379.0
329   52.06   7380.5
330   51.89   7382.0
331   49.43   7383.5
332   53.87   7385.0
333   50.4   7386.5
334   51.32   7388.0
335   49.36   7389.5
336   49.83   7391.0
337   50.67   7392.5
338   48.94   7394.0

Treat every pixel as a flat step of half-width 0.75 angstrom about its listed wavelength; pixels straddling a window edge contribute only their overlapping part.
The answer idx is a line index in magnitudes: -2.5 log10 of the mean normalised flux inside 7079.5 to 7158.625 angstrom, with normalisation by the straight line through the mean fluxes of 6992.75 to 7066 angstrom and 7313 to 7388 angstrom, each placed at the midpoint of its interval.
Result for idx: 0.38 mag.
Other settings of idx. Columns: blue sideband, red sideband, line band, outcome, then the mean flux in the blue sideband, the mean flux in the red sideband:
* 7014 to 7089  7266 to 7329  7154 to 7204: 0.314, 38.1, 43.5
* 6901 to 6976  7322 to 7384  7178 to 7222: 0.288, 31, 48.1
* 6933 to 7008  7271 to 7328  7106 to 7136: 0.275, 34.3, 43.6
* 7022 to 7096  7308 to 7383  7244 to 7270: 0.122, 37.1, 47.6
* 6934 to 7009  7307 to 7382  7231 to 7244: 0.209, 34.4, 47.5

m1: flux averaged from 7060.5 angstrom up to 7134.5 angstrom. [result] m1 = 31.3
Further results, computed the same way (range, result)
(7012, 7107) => 36.4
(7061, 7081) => 34.7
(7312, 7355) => 46.8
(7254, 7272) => 40.7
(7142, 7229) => 30.7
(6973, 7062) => 38.2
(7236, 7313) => 41.2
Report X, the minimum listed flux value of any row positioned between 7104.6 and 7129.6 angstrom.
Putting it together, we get 20.29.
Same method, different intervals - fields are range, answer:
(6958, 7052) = 32.86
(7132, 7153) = 22.95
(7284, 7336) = 38.63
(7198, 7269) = 28.61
